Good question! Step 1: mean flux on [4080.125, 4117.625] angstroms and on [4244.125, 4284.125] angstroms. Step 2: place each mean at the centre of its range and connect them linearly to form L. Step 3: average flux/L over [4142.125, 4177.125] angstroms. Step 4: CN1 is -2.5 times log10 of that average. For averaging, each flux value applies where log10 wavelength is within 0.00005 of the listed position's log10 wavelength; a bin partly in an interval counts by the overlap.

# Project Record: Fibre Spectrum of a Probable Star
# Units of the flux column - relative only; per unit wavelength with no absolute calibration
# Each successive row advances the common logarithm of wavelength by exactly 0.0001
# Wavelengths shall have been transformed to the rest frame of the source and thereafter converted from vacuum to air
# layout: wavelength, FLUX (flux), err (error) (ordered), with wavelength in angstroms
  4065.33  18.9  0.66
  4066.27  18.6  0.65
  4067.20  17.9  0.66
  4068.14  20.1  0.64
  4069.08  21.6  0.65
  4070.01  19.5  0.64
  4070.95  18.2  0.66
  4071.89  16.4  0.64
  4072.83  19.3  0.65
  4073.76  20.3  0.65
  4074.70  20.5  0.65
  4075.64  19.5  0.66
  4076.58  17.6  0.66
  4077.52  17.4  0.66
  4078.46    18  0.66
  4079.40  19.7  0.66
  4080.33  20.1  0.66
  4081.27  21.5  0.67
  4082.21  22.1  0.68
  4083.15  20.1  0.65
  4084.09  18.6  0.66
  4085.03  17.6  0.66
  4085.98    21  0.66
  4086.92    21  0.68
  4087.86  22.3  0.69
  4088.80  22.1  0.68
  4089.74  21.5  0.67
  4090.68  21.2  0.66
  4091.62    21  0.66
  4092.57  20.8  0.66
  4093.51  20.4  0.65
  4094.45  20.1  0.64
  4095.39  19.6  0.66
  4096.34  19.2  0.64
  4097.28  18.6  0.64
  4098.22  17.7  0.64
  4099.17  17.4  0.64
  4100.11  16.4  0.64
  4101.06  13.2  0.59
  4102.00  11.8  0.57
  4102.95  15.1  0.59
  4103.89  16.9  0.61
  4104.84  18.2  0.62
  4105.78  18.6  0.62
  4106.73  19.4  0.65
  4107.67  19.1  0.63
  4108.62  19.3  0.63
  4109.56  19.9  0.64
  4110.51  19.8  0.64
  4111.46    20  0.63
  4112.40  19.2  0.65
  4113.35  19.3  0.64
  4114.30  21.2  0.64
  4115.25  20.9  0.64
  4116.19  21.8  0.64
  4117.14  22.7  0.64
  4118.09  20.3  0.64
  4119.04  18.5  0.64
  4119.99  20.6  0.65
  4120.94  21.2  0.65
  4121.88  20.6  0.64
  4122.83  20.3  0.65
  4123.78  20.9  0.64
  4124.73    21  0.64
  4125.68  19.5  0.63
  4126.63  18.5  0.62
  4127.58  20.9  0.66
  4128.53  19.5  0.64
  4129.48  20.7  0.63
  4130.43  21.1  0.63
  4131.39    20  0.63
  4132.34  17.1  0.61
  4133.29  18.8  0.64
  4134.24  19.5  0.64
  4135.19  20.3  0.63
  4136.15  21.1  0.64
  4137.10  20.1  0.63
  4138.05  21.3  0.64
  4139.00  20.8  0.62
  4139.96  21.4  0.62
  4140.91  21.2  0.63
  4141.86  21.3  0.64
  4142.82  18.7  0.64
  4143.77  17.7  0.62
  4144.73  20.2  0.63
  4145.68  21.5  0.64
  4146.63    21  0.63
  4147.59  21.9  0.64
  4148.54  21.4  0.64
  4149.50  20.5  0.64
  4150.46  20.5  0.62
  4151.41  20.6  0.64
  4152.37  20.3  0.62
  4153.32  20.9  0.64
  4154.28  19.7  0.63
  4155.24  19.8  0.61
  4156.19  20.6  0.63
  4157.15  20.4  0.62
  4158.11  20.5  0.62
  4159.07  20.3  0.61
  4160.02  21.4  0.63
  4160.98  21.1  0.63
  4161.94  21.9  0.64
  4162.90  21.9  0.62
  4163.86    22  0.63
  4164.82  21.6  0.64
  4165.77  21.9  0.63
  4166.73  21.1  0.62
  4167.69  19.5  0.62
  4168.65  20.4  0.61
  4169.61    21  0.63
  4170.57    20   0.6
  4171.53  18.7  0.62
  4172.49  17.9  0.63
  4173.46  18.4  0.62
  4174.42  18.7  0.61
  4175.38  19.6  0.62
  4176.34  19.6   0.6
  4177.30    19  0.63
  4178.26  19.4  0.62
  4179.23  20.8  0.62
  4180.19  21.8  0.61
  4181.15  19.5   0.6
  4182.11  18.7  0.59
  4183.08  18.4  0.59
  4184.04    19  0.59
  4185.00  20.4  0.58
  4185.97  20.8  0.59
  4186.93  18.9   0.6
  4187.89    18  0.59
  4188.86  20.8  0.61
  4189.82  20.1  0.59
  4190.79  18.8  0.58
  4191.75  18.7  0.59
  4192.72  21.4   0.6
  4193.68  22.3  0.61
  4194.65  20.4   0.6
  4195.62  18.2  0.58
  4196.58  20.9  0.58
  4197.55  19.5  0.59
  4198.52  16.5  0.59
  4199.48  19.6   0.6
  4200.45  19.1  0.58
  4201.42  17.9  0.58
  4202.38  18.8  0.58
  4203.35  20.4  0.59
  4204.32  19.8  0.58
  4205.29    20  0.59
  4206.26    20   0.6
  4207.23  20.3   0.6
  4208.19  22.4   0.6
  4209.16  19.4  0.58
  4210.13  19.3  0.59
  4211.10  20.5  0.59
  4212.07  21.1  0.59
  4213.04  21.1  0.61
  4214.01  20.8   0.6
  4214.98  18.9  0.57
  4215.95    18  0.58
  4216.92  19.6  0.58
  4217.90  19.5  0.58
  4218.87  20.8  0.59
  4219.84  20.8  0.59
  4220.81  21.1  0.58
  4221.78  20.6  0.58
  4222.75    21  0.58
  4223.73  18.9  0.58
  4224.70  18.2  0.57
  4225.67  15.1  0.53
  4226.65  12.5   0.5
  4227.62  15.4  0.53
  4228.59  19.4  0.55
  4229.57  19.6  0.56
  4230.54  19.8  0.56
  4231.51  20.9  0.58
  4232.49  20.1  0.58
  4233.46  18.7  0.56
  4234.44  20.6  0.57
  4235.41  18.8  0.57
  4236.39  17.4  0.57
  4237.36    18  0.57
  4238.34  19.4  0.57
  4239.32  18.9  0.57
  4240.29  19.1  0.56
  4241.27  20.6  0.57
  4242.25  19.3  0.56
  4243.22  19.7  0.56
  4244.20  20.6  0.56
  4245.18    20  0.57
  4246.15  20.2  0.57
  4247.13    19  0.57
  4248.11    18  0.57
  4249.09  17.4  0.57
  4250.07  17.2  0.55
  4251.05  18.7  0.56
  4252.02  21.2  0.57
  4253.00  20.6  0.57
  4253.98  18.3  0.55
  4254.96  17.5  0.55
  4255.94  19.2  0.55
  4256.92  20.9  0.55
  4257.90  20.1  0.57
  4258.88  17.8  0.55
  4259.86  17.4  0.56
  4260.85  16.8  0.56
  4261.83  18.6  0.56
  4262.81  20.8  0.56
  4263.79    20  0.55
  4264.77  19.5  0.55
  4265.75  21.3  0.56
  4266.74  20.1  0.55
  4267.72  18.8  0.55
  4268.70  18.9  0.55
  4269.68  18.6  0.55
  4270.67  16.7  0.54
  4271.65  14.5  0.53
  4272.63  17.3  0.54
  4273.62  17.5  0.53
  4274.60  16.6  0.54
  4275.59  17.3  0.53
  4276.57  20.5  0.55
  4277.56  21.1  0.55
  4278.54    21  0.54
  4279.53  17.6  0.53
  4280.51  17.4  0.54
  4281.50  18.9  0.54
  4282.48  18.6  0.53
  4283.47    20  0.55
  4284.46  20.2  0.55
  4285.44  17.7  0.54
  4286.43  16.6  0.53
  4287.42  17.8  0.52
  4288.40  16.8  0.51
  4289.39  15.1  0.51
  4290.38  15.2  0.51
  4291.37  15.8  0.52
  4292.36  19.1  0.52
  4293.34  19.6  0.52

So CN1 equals -0.064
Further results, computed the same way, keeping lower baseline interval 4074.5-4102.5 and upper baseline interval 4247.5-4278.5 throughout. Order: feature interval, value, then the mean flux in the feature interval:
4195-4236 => -0.03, 19.4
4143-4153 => -0.08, 20.5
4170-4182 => -0.03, 19.4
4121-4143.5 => -0.06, 20.2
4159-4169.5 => -0.12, 21.2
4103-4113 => 0.02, 18.9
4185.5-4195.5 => -0.06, 20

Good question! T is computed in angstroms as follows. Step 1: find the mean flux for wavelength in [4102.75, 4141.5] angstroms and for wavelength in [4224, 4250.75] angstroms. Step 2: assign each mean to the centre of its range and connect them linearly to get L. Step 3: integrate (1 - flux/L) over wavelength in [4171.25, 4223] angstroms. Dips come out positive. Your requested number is -1.7 angstroms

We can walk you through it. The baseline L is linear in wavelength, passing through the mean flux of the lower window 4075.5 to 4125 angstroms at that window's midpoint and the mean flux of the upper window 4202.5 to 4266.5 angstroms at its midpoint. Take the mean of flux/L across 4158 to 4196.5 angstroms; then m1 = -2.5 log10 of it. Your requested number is -0.04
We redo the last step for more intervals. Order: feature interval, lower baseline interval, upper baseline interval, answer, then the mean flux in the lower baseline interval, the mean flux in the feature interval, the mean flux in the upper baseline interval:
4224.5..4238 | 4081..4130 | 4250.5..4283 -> 0.05 mag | 19.6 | 18.2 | 18.8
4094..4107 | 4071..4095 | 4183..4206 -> 0.16 mag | 20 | 17.3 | 19.6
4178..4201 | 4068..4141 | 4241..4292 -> -0.03 mag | 19.6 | 19.7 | 18.6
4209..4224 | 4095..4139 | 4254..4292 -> -0.08 mag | 19.3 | 20.1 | 18.3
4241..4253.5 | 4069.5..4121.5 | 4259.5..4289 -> -0.05 mag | 19.3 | 19.4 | 18.5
